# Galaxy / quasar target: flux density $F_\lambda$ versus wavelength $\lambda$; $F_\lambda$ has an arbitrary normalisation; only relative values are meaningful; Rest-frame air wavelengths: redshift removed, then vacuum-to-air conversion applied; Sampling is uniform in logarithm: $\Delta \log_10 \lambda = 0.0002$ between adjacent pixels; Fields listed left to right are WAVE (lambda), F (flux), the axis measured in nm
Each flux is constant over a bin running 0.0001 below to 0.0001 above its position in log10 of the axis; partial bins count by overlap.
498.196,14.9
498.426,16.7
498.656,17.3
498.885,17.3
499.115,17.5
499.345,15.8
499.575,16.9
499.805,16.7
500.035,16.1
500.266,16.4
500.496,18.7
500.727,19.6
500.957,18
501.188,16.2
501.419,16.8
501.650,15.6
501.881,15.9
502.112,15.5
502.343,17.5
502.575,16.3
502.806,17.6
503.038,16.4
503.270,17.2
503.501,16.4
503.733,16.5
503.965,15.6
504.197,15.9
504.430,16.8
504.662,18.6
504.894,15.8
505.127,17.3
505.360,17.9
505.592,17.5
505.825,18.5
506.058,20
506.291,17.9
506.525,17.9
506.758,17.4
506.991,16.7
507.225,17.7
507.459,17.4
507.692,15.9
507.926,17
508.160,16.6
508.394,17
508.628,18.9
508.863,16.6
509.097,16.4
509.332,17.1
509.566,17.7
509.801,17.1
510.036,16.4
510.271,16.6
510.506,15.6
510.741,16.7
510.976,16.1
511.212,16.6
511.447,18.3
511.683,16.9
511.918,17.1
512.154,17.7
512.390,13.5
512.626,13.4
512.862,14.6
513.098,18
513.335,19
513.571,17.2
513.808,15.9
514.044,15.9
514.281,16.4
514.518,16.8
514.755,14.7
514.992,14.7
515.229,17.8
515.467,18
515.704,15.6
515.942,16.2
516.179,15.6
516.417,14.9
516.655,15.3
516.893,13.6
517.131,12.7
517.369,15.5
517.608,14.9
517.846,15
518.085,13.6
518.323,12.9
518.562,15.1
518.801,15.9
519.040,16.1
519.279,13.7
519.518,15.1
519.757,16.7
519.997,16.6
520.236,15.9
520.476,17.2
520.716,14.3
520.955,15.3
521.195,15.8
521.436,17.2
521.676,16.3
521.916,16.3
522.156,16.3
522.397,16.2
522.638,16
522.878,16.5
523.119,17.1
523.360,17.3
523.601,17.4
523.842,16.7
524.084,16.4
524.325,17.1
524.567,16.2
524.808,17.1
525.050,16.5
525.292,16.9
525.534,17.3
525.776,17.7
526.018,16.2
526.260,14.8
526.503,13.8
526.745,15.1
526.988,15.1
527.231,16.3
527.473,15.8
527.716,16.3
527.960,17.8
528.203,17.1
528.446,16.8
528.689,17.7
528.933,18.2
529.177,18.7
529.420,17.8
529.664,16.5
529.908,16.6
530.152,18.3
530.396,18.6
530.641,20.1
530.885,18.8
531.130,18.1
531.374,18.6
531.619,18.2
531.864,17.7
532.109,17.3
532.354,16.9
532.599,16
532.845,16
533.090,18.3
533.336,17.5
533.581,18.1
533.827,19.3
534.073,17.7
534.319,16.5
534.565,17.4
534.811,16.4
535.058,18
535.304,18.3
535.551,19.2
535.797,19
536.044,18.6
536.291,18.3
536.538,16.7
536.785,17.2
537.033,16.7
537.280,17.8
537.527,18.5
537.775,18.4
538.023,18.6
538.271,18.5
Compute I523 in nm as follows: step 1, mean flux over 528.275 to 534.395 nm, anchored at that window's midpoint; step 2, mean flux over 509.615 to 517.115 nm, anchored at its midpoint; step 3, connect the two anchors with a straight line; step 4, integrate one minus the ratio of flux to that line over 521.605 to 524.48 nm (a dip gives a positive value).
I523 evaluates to 0.07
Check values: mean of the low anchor 16.2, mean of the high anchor 17.8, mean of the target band 16.6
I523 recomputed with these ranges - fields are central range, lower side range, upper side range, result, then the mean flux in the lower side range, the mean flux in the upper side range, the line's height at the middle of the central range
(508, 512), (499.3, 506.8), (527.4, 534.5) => 0.068 nm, 17.1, 17.6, 17.2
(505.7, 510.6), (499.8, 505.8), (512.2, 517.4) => -0.263 nm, 16.9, 15.7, 16.4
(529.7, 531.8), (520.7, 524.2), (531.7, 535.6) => -0.133 nm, 16.4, 17.5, 17.2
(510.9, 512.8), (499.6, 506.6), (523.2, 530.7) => 0.097 nm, 17.1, 16.9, 17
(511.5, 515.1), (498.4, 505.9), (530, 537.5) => 0.228 nm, 16.9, 17.9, 17.3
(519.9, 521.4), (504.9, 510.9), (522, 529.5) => 0.080 nm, 17.2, 16.6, 16.8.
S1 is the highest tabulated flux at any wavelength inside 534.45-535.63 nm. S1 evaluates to 19.2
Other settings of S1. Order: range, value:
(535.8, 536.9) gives 18.6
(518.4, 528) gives 17.8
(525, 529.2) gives 18.7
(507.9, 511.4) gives 18.9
